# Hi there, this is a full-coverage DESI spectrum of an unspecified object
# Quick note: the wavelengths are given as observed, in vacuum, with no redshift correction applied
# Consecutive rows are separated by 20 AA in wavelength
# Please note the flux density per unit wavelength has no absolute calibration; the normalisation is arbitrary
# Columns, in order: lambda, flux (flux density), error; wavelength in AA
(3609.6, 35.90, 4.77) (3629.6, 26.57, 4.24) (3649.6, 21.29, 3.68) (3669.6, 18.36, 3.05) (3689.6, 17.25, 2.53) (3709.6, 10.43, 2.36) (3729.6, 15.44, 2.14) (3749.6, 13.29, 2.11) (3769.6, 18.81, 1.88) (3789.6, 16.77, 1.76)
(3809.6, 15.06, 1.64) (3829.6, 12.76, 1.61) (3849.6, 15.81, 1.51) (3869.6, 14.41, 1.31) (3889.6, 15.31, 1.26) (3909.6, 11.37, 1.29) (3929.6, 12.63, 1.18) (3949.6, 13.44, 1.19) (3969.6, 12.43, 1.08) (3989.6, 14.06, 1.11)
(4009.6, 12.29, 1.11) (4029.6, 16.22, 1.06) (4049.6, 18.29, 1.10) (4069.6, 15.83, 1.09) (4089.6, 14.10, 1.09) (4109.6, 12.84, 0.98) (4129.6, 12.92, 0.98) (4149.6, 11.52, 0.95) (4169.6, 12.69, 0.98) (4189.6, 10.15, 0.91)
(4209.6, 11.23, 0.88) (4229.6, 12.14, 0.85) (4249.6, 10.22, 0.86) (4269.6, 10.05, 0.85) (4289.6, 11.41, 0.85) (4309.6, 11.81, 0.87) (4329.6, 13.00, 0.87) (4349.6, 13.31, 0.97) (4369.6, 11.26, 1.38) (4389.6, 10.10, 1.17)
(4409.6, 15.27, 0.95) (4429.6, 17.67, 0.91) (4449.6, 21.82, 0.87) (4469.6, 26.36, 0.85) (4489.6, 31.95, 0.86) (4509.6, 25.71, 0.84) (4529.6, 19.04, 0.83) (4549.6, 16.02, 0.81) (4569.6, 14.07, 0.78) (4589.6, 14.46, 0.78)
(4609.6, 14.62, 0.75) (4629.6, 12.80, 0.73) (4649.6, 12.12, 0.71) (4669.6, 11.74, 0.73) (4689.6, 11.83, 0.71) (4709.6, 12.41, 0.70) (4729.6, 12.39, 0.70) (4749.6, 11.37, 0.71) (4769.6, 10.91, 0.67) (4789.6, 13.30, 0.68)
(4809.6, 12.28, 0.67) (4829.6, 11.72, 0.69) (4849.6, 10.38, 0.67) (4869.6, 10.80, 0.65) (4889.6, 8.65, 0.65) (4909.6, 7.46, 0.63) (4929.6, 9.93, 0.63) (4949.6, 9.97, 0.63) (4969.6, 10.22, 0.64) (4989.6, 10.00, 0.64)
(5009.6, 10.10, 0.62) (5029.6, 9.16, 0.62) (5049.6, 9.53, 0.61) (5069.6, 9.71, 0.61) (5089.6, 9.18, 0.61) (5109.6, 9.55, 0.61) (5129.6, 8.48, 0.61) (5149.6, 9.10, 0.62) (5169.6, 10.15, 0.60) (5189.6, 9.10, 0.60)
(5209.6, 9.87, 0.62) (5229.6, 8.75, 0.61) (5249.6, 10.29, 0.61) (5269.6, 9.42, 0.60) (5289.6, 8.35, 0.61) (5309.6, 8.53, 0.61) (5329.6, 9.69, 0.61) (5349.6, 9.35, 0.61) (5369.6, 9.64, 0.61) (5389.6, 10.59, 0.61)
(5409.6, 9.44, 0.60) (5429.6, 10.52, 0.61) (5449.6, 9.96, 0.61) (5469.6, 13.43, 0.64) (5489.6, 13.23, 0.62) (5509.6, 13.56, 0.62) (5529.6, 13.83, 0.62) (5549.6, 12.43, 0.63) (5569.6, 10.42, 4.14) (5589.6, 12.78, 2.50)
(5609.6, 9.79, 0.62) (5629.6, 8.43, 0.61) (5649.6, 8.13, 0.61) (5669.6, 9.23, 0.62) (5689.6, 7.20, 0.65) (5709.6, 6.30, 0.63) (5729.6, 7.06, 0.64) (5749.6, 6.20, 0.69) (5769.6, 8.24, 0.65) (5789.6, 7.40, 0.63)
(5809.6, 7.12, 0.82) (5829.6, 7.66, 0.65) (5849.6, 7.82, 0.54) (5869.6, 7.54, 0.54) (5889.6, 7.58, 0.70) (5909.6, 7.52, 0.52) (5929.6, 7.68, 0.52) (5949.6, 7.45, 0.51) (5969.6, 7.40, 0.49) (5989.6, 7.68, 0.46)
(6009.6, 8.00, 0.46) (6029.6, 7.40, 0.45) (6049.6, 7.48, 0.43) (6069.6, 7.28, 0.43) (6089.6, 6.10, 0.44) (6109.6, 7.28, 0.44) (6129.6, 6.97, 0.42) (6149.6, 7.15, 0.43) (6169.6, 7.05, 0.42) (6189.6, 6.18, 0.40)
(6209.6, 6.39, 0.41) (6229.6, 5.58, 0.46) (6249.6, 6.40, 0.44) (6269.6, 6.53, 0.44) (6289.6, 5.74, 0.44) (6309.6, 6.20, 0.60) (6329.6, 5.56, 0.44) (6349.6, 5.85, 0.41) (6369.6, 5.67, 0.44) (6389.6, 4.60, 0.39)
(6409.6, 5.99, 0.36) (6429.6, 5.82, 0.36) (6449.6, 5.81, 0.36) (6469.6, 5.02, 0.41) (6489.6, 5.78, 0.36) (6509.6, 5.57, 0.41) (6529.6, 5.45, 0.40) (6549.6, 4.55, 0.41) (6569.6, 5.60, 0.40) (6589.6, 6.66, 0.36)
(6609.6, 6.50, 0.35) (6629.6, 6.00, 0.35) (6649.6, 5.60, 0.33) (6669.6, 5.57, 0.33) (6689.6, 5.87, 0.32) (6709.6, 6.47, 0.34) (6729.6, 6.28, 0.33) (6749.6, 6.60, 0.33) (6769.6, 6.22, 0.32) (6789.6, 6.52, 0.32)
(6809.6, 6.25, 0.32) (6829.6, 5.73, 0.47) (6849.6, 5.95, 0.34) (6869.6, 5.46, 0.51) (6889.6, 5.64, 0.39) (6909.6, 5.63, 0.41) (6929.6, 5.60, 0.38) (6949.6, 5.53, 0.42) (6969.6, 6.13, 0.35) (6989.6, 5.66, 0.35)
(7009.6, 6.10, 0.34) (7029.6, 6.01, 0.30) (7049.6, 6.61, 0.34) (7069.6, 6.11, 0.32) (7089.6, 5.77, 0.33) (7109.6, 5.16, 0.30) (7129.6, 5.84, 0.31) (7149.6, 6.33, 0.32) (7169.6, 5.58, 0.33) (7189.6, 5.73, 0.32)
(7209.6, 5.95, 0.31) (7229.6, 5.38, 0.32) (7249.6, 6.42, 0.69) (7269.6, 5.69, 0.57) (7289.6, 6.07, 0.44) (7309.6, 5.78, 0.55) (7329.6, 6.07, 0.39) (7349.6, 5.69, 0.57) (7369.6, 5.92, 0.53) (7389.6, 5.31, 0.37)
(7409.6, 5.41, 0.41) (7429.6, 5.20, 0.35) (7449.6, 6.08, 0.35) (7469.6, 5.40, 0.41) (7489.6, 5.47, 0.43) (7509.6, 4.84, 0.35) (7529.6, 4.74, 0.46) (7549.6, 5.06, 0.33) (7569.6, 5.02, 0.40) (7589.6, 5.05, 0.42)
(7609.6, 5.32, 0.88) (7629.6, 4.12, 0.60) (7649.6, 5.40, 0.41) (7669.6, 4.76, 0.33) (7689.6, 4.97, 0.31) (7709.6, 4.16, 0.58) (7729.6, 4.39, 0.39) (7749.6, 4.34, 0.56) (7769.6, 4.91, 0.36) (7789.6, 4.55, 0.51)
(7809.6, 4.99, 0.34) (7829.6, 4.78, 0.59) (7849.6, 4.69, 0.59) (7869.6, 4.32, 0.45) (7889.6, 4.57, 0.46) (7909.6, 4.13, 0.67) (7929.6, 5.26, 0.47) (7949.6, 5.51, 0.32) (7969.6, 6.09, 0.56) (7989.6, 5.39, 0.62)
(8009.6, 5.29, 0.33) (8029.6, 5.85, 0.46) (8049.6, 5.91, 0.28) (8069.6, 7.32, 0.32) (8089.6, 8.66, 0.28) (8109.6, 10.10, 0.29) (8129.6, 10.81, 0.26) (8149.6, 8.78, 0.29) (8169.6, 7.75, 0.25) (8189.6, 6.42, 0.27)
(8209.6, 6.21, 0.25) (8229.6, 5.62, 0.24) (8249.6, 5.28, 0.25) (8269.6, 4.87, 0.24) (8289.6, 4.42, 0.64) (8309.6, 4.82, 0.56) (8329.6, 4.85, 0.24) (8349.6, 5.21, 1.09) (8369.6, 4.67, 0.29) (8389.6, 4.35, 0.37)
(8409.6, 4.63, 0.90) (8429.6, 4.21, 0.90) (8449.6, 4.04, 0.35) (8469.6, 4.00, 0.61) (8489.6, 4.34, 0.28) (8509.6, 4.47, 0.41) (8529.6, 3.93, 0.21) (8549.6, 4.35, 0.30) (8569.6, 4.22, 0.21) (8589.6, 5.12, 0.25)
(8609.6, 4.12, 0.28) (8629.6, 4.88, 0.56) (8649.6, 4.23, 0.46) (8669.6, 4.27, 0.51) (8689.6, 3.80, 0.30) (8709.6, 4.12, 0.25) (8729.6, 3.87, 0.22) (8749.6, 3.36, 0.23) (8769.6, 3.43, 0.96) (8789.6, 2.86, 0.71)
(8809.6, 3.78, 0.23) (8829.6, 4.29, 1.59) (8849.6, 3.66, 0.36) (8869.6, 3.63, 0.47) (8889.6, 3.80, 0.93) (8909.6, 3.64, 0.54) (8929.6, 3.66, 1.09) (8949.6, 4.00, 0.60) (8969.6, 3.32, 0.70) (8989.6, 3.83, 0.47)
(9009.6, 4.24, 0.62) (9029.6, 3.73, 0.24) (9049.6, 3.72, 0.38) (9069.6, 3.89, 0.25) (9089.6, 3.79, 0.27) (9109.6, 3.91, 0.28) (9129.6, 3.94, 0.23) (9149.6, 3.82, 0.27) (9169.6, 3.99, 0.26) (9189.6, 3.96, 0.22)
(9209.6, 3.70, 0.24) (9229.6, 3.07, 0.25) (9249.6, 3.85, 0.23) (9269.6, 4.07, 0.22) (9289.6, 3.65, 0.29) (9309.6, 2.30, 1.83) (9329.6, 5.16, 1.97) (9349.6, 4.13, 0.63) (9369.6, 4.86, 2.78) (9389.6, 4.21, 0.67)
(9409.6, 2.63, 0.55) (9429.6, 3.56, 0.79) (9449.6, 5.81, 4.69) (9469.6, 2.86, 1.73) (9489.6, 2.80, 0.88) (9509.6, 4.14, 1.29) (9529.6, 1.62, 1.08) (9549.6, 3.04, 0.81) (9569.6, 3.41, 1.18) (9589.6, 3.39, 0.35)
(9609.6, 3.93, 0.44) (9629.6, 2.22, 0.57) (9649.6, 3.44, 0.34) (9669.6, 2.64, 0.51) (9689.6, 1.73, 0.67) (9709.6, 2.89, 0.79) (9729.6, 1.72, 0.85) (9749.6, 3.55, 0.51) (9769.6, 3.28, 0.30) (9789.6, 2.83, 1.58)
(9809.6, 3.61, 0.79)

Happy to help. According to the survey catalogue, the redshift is 1.90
